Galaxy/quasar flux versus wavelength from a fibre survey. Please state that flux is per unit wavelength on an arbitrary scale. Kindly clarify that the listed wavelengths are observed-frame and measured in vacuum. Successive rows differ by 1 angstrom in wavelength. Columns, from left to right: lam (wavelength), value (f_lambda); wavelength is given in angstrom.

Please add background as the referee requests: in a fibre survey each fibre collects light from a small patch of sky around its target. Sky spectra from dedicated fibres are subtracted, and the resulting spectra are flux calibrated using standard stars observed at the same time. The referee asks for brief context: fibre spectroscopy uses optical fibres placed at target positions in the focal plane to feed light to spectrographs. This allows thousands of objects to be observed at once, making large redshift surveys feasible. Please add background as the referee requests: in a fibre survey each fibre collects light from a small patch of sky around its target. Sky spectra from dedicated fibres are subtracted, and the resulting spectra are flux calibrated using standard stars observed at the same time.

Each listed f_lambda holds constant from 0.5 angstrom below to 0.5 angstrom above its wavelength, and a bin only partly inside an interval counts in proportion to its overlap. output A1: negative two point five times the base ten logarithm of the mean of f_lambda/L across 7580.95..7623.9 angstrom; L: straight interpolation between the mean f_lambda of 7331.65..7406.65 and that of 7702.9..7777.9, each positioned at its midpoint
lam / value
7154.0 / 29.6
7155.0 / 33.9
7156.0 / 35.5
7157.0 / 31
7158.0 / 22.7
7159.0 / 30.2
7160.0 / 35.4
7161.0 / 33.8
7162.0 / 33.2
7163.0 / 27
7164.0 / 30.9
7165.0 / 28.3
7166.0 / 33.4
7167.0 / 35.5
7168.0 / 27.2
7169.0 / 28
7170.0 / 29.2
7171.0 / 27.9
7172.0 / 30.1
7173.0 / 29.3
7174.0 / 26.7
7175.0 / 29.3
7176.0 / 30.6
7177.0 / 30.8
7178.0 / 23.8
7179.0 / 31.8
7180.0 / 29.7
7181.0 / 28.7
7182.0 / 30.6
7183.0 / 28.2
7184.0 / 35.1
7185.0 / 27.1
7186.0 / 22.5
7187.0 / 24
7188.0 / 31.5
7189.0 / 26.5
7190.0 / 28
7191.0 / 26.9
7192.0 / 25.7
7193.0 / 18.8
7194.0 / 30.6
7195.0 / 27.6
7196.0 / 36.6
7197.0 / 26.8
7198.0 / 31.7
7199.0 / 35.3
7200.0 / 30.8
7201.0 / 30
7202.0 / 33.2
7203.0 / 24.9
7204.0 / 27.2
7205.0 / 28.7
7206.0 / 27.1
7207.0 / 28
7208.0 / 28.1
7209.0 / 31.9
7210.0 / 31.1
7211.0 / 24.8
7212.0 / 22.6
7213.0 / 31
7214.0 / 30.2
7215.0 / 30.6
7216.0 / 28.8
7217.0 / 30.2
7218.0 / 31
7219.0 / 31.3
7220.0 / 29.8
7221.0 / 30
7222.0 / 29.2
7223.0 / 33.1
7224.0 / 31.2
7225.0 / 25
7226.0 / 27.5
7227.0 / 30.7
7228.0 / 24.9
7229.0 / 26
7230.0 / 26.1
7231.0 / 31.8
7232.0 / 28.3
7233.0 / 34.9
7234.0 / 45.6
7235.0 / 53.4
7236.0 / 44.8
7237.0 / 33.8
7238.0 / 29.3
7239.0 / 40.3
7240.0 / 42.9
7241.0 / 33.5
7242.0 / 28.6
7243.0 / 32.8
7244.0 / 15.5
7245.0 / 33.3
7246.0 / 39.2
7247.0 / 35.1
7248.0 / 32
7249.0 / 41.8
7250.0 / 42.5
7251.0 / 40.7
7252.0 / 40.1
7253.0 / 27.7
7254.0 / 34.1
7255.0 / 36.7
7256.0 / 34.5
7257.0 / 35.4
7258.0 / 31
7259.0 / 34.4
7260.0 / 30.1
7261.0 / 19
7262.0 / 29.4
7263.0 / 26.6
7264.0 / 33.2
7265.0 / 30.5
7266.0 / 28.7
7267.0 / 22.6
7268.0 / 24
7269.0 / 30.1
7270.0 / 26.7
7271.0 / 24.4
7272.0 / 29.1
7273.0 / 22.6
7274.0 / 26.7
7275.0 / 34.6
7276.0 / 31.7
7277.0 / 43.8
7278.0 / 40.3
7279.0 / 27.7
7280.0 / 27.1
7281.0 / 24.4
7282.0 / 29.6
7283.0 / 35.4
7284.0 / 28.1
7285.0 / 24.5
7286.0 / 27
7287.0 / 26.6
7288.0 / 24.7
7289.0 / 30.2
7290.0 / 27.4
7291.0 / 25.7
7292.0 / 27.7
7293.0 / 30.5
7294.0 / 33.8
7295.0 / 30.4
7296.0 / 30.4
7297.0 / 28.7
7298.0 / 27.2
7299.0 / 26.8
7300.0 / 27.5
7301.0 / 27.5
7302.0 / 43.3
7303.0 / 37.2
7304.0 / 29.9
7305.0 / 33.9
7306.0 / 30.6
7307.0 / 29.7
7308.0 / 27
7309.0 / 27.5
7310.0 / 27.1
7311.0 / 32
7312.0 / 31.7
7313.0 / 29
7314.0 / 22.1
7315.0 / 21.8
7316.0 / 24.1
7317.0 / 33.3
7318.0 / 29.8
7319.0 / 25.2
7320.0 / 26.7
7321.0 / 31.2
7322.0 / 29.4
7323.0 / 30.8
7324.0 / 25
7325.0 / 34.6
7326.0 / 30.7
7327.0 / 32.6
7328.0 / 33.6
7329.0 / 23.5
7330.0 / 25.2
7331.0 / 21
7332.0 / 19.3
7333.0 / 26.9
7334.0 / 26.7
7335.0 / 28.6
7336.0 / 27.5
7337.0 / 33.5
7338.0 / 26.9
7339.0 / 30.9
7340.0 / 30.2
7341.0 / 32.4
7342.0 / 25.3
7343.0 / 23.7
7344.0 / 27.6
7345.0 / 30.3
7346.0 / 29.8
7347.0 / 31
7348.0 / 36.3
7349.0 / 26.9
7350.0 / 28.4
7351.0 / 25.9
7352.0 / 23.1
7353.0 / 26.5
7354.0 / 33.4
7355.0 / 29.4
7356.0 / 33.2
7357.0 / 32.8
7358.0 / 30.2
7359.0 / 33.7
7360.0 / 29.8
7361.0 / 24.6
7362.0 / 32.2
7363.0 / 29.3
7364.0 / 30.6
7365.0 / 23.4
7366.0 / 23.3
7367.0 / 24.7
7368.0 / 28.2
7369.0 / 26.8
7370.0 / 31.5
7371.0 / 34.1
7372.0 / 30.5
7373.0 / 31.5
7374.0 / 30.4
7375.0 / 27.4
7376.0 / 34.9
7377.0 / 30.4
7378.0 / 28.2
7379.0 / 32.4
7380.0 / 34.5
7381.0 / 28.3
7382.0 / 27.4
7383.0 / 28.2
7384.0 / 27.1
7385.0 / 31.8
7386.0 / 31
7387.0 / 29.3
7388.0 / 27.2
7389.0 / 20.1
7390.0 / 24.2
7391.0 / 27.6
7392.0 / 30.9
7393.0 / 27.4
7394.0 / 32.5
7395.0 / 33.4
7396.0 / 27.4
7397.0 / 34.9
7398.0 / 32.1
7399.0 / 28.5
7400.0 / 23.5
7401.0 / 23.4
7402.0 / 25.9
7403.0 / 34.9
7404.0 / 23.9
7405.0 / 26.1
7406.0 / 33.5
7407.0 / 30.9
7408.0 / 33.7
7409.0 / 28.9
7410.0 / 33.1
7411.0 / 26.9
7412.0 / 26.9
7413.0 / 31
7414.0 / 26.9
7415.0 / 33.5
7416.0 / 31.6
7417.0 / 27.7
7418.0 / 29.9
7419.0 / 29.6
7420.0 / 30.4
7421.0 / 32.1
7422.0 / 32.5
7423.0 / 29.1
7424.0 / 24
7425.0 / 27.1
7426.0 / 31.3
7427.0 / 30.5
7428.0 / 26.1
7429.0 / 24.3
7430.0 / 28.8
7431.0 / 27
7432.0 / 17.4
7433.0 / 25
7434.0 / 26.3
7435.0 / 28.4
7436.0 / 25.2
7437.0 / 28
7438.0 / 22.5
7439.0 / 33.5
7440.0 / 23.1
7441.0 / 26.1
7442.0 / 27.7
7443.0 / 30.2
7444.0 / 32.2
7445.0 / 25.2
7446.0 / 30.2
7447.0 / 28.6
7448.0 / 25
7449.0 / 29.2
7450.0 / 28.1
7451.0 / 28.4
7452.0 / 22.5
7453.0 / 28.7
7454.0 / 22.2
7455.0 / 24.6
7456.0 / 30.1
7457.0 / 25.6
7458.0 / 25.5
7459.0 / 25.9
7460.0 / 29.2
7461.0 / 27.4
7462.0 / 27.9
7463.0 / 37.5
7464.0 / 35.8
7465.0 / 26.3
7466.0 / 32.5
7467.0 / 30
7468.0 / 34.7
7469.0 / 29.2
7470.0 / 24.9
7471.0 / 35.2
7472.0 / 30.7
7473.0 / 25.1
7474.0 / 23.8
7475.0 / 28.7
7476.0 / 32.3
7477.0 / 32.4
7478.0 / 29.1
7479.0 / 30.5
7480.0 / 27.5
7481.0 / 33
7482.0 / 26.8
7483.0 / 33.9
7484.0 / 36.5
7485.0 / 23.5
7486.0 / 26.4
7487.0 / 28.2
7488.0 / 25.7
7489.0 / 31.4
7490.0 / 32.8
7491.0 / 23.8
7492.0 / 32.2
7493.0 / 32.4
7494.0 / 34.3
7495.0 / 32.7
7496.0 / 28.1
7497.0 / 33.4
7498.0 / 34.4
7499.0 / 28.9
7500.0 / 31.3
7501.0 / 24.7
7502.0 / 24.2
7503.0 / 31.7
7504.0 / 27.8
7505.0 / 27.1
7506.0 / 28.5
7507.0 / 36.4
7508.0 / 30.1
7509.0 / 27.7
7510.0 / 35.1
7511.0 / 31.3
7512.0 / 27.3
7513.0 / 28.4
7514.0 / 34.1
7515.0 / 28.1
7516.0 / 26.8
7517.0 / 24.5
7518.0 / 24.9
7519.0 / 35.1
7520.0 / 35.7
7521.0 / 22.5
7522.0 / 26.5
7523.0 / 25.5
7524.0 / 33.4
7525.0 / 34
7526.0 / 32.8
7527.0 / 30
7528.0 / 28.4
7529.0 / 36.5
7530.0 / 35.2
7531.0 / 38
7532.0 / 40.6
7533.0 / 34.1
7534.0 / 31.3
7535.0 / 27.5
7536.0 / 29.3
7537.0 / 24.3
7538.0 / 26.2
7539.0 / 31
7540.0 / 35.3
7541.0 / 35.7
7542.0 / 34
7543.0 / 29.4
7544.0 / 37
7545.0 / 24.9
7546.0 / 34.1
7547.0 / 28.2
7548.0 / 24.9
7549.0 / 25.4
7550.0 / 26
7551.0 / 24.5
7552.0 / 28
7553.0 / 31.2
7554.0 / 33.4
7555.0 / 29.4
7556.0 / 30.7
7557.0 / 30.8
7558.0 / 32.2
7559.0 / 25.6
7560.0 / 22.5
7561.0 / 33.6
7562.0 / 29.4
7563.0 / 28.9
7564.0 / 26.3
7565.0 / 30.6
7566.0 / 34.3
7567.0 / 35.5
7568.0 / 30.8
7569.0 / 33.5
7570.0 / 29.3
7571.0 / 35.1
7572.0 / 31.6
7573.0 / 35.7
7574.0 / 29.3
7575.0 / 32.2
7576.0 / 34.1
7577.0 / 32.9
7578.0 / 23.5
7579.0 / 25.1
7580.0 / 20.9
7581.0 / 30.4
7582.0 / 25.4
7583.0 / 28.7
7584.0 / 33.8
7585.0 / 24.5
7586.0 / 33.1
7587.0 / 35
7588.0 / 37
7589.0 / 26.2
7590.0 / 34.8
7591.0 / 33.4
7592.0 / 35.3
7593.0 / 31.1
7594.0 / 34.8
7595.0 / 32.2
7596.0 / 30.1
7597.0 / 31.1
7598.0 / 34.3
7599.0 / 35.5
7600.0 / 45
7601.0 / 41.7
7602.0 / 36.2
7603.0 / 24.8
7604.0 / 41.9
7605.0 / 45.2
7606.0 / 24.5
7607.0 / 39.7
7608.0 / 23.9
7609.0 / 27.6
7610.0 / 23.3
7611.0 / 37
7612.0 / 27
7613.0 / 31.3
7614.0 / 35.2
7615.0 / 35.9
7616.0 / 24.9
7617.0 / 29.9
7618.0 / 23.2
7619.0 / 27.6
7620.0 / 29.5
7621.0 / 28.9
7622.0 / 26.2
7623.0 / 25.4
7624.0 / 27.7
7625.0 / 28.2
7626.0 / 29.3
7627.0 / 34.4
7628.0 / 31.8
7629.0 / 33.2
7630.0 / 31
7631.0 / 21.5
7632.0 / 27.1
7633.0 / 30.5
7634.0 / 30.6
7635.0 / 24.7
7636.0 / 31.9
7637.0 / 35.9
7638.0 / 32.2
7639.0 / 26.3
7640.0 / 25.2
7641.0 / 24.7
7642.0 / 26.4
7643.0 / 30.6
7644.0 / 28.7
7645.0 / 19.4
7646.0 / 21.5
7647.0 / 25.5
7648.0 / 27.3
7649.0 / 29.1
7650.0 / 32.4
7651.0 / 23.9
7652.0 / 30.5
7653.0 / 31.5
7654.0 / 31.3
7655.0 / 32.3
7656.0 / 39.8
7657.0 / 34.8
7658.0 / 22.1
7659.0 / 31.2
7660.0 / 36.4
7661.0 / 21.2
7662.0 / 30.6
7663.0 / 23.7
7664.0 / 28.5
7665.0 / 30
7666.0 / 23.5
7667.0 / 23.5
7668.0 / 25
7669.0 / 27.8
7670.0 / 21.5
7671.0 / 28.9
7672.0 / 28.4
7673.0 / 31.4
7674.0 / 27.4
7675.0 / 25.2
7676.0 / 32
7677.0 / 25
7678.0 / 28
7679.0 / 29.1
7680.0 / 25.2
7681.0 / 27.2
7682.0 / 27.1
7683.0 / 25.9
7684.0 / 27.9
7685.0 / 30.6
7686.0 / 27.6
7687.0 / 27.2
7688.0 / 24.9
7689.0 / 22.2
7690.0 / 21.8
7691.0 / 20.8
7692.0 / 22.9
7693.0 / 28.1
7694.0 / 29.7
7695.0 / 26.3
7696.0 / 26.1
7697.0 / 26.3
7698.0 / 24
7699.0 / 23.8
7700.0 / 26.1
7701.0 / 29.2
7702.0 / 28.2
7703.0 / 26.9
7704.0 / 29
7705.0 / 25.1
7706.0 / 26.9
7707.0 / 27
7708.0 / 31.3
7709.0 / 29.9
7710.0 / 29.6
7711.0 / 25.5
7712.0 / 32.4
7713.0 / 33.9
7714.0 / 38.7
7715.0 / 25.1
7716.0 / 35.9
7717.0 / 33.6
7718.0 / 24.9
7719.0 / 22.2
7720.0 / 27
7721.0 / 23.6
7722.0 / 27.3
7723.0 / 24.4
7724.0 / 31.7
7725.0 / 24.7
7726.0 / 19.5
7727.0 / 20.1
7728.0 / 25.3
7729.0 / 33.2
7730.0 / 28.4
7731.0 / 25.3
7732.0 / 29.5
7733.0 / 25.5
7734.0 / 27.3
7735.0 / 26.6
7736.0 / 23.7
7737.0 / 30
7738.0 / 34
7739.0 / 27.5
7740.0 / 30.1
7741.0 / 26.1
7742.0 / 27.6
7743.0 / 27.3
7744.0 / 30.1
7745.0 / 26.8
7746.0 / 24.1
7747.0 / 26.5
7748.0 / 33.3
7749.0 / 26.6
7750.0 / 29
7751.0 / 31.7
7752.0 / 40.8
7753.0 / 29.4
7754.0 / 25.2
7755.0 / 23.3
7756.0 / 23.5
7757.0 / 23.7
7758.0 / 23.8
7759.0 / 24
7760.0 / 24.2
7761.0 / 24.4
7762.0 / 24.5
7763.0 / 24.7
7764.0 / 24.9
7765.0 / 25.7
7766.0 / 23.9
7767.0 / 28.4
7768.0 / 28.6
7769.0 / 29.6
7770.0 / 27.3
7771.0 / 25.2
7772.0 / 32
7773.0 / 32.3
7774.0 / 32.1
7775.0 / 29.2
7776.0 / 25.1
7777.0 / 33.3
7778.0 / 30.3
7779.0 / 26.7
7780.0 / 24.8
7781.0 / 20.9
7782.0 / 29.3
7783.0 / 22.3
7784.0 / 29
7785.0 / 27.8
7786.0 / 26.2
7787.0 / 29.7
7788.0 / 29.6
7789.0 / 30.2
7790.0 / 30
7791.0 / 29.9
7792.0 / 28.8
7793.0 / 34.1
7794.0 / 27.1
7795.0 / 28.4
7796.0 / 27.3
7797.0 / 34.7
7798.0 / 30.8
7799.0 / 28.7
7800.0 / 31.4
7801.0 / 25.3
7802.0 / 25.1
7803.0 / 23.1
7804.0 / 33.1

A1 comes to -0.13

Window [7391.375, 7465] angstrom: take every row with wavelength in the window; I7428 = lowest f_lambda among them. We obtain 17.4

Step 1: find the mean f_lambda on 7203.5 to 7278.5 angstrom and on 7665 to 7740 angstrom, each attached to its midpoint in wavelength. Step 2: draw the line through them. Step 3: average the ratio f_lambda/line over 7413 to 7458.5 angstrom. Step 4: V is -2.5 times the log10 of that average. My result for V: 0.08 mag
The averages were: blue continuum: 31.5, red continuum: 27.2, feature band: 27.6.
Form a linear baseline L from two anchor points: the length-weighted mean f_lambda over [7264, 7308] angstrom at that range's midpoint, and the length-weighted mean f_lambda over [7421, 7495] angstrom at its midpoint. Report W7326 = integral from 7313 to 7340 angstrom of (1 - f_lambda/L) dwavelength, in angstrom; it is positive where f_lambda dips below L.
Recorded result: 1.4 angstrom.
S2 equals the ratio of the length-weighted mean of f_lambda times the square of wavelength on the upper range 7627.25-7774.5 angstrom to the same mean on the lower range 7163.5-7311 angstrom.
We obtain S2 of 1.03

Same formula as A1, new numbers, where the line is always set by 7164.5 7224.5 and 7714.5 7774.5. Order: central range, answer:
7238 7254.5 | -0.200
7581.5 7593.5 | -0.136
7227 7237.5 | -0.196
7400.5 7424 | -0.043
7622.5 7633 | -0.052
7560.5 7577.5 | -0.148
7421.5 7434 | 0.057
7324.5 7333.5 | 0.046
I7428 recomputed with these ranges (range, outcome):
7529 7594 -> 20.9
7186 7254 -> 15.5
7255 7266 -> 19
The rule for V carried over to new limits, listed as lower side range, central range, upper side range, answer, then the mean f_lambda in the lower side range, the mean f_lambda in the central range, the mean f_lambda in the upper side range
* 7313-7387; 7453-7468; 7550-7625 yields 0.04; 28.8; 28.8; 30.9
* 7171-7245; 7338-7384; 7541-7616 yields 0.04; 30.1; 29.4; 31.2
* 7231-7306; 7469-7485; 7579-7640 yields 0.05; 31.7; 29.8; 30.9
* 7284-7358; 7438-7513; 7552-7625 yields 0.03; 28.8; 29.2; 31.1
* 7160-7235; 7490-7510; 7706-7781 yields -0.06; 29.6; 30.2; 27.7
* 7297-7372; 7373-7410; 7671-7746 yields -0.02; 28.9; 29.3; 27.4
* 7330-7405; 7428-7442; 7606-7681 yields 0.11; 28.8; 25.9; 28.5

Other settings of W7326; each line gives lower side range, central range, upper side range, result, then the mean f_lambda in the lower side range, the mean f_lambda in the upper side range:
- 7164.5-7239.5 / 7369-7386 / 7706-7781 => -0.68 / 30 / 27.7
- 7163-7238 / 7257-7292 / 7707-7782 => 0.87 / 29.9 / 27.7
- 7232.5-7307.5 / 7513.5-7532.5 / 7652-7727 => -1.26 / 31.8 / 27.6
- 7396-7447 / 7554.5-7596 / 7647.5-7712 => -4.14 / 28.4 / 27.6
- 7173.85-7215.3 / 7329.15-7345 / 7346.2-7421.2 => 1.16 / 28.7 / 29.4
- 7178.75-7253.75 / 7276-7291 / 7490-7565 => 0.55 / 31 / 30.1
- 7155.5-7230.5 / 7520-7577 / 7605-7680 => -4.03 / 29.2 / 28.6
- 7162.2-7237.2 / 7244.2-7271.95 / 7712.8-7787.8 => -2.02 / 29.9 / 27.5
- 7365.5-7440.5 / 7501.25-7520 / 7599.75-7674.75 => -0.32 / 28.7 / 29.4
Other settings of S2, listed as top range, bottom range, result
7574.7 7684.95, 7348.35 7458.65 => 1.10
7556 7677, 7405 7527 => 1.07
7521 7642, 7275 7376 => 1.13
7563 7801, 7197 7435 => 1.07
